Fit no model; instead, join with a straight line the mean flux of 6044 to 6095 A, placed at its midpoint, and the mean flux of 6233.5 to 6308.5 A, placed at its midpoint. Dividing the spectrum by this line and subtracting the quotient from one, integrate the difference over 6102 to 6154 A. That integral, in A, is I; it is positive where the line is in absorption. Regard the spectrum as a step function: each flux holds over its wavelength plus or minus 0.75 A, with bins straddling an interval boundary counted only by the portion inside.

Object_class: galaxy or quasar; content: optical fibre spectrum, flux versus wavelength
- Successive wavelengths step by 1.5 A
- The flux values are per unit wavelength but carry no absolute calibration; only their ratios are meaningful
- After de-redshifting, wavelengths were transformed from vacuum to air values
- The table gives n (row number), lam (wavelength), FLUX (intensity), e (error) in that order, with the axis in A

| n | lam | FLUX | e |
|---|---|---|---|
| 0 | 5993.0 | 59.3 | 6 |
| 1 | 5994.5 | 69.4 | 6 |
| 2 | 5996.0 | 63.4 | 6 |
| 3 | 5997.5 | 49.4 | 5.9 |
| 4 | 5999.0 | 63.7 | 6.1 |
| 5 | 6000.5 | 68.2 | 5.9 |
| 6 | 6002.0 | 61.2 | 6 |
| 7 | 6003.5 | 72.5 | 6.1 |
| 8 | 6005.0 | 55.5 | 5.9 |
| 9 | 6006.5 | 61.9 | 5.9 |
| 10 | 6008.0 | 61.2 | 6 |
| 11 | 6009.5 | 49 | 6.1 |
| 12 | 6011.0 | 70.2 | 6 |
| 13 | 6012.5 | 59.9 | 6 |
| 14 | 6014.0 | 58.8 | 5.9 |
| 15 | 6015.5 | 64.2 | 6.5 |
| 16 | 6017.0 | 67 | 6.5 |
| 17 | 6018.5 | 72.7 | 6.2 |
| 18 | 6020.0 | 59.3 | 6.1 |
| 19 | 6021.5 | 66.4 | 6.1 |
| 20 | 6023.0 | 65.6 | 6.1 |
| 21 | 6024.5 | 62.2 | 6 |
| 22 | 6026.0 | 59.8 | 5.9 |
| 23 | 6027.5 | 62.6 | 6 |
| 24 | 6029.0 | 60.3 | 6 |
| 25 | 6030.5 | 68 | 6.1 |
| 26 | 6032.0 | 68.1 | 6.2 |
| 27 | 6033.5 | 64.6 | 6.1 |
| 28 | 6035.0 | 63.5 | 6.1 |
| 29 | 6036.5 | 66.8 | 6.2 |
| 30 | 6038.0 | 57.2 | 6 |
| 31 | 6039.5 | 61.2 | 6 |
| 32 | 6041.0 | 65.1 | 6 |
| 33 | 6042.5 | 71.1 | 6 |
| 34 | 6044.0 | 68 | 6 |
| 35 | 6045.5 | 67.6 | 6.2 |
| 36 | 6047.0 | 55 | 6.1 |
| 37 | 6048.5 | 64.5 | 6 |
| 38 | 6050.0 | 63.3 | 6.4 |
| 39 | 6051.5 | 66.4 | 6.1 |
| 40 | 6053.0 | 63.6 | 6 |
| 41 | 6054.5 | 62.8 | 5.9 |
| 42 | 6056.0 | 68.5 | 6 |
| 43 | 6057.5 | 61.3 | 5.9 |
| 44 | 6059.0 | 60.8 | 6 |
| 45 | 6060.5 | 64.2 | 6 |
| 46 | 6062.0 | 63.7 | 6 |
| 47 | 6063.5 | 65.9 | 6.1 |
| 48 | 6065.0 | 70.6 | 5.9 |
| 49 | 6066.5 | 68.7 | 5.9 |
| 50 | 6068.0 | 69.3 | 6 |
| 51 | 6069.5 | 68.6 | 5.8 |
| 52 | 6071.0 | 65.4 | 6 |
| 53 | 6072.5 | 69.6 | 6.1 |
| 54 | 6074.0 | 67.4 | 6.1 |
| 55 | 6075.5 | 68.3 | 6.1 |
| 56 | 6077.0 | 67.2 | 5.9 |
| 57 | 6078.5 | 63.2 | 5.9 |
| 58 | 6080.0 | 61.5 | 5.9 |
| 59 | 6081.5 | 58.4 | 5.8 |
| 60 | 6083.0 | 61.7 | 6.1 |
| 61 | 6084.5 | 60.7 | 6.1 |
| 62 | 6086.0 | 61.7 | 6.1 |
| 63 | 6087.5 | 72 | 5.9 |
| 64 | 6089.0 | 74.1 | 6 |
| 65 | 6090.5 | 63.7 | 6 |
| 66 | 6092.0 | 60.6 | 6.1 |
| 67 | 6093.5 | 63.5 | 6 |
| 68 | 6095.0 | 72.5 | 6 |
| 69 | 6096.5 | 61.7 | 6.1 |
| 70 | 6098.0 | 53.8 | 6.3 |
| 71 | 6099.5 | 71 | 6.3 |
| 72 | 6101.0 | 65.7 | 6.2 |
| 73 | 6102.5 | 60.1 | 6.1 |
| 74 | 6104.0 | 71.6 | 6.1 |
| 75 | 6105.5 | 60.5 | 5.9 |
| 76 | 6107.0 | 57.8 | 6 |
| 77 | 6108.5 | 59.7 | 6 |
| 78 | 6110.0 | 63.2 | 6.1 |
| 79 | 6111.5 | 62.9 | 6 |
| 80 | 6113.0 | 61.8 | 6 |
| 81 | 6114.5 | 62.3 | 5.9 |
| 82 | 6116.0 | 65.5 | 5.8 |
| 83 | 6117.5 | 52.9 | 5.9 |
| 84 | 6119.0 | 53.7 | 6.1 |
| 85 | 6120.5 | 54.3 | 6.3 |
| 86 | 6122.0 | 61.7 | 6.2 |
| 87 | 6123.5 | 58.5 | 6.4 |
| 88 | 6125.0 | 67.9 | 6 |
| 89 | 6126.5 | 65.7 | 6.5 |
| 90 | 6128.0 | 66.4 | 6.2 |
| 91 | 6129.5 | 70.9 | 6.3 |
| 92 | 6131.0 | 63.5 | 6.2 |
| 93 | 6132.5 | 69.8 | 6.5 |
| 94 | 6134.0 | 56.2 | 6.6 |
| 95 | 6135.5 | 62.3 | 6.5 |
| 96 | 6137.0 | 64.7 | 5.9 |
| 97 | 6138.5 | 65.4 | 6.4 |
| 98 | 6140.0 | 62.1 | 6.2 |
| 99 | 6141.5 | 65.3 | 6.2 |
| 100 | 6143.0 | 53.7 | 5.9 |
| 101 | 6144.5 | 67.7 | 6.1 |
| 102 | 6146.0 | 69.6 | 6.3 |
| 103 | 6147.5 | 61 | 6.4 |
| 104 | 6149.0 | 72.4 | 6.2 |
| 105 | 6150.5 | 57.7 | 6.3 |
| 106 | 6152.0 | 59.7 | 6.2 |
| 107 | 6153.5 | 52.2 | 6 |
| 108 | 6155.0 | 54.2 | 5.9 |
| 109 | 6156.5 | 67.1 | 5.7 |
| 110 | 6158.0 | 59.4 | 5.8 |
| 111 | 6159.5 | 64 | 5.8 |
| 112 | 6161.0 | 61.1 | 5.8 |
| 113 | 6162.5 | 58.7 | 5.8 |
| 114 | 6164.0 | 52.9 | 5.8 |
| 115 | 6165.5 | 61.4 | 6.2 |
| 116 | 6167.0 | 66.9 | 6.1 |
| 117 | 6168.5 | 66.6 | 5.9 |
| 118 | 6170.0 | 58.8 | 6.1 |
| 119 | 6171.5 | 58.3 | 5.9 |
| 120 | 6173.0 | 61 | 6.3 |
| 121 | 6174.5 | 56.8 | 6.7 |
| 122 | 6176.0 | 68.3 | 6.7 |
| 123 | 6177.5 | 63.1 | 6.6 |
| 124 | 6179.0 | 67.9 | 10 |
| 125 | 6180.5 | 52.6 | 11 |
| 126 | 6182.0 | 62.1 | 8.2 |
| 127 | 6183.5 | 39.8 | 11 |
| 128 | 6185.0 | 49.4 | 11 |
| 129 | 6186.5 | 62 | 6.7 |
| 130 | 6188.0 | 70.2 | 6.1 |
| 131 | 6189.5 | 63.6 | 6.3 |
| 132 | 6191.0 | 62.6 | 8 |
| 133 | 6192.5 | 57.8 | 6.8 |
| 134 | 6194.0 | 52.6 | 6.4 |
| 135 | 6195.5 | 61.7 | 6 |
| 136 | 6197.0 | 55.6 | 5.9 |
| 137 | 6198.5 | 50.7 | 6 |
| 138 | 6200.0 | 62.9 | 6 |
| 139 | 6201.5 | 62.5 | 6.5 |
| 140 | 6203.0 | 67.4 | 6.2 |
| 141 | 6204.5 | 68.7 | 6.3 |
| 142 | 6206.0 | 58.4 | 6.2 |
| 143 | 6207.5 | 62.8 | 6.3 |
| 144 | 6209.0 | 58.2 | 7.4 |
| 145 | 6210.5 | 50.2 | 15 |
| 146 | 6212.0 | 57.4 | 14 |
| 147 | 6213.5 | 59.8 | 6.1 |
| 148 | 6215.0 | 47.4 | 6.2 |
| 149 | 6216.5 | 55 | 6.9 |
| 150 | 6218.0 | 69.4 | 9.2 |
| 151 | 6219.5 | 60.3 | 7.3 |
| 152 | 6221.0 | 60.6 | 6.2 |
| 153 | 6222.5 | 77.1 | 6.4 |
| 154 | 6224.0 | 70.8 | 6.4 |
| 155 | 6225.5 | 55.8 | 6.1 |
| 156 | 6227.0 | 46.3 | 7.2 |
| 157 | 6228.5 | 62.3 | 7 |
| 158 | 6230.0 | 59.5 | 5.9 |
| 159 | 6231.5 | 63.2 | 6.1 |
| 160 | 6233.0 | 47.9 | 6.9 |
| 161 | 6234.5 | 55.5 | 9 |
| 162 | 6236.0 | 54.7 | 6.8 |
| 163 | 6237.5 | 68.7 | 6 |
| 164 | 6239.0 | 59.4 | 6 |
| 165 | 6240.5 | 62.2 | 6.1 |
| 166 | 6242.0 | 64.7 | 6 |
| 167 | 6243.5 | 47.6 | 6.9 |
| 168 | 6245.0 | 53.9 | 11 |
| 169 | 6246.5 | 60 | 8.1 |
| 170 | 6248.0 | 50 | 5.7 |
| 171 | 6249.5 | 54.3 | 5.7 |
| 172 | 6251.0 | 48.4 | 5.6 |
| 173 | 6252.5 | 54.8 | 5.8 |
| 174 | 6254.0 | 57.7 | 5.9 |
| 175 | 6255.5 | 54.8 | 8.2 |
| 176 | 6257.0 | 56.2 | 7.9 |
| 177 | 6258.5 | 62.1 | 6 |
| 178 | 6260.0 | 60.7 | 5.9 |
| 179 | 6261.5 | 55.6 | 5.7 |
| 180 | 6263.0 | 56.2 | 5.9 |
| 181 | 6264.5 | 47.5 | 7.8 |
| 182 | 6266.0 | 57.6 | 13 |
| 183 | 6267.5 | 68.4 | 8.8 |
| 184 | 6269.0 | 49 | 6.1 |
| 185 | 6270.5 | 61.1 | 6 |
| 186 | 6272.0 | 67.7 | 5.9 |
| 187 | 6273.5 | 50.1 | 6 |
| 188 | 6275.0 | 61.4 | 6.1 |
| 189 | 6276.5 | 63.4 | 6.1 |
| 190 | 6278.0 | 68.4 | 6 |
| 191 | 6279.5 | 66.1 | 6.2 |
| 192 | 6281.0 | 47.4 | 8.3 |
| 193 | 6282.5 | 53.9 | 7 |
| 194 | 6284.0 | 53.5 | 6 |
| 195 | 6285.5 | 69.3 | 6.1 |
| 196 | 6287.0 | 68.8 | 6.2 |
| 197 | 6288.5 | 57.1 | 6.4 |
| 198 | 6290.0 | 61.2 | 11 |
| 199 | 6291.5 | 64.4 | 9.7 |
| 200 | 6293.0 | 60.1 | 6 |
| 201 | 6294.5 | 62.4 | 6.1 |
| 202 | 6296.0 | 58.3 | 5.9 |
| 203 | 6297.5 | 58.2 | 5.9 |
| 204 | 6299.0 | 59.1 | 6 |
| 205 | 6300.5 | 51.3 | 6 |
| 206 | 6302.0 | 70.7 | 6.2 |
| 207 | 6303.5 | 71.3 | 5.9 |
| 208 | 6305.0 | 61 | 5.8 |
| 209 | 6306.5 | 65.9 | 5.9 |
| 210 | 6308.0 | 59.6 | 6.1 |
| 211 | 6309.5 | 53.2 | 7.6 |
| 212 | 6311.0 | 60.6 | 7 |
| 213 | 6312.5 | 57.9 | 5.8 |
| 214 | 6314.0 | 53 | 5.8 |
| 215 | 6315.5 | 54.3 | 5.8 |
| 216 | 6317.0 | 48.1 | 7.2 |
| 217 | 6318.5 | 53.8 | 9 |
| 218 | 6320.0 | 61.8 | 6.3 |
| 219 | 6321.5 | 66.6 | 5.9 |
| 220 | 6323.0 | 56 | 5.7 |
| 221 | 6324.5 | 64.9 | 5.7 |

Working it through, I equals 0.8 A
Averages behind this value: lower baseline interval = 65.1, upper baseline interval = 59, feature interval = 62.4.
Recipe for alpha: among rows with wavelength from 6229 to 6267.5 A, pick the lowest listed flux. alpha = 47.5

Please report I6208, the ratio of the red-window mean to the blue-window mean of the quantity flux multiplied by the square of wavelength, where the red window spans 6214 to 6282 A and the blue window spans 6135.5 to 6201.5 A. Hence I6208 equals 0.99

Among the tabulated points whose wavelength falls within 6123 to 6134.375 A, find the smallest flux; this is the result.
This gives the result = 56.2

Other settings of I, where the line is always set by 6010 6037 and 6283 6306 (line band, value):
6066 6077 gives -0.7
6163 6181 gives 0.5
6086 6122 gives 0.4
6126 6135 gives -0.3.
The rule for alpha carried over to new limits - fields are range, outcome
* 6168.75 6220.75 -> 39.8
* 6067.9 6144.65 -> 52.9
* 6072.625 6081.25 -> 61.5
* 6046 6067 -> 55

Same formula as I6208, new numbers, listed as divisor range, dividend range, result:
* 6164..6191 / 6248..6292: 1.00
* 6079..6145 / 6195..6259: 0.96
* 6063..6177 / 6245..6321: 0.98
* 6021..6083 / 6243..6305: 0.97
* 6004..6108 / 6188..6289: 0.97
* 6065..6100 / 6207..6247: 0.94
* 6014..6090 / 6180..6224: 0.96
